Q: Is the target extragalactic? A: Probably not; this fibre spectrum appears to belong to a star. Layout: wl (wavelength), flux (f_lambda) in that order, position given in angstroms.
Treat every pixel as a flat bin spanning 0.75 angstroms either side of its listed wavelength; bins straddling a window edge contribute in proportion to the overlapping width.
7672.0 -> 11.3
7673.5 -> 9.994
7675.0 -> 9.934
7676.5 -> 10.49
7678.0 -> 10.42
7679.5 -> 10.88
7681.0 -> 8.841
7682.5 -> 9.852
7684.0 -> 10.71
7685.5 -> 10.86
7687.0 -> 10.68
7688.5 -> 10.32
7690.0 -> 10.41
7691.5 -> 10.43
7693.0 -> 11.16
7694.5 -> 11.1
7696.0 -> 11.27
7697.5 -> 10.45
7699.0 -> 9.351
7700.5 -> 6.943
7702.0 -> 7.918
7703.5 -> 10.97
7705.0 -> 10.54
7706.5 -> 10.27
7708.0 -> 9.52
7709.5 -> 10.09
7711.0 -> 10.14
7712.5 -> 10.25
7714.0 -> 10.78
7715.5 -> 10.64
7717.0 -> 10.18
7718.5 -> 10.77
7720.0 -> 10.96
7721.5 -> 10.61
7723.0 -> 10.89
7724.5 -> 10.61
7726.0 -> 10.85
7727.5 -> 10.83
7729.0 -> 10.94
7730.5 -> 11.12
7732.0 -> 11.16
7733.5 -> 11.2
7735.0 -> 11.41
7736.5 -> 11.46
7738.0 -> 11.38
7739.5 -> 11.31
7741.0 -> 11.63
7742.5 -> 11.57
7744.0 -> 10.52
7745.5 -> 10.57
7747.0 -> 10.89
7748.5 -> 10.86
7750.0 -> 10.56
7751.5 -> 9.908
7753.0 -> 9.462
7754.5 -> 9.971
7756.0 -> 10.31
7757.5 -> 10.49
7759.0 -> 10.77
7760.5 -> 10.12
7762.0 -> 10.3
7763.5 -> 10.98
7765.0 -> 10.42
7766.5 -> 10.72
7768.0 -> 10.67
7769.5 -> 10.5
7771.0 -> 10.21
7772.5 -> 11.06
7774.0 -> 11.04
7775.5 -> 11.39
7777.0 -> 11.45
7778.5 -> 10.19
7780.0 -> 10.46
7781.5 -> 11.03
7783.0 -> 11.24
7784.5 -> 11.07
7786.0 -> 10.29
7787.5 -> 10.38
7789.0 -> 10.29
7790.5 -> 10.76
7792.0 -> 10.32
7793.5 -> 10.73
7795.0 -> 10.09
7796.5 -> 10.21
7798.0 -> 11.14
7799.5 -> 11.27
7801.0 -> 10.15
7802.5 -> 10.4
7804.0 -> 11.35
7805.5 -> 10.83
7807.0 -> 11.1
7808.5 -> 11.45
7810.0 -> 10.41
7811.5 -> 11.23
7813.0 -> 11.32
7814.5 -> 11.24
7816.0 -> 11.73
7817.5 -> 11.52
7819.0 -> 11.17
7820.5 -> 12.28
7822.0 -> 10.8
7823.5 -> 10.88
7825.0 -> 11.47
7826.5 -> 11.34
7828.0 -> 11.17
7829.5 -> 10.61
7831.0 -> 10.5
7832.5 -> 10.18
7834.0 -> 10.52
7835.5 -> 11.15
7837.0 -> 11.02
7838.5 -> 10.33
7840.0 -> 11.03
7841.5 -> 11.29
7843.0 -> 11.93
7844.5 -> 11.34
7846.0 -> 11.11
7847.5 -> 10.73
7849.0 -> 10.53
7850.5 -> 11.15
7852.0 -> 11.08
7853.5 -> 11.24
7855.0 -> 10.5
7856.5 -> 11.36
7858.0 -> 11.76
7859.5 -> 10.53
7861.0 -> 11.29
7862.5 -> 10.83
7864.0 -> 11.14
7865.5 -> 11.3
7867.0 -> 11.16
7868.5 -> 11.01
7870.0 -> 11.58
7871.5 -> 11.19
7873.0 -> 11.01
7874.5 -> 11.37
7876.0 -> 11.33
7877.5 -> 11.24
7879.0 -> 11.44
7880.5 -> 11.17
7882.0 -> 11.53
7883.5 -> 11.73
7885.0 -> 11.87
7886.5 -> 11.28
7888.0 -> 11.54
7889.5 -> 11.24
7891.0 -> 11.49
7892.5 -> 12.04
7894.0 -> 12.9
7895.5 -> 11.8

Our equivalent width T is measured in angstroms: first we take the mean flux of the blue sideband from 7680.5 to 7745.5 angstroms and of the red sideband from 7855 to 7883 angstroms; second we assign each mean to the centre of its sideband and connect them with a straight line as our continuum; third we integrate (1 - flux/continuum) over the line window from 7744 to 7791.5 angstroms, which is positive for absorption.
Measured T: 0.8 angstroms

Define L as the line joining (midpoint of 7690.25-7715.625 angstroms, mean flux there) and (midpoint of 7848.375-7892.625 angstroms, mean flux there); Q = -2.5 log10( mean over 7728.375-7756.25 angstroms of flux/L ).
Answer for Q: -0.05 mag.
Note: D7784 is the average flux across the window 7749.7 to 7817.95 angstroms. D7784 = 10.7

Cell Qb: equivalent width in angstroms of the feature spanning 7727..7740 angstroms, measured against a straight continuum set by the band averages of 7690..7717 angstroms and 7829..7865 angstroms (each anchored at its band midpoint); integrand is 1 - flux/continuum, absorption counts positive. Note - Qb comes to -1.15 angstroms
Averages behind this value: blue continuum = 10.1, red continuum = 11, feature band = 11.2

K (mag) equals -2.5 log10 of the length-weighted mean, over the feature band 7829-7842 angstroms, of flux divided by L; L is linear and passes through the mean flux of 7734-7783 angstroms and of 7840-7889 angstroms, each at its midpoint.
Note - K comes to 0.04 mag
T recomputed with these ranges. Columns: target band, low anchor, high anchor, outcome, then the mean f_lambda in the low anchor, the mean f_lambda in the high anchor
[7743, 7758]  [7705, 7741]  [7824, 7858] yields 0.6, 10.8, 11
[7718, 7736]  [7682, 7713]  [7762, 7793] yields -1.0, 10.2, 10.7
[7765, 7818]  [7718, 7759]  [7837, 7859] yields 0.6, 10.8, 11.1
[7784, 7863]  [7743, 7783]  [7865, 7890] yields 0.3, 10.6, 11.4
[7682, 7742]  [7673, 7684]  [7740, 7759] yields -1.3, 10.1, 10.6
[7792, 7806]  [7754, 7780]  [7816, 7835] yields 0.3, 10.6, 11.1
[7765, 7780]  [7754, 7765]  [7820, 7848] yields -0.3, 10.4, 11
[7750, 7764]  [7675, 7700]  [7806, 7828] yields 0.8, 10.4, 11.3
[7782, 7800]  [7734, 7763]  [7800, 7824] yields 0.6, 10.7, 11.1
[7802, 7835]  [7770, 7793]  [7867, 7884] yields -0.3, 10.7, 11.3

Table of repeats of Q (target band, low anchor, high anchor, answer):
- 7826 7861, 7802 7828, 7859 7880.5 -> 0.02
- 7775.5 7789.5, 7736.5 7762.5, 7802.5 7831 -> 0.02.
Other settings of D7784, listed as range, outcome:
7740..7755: 10.6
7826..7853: 10.9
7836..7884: 11.2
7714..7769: 10.8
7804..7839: 11.1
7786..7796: 10.4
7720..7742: 11.1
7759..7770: 10.5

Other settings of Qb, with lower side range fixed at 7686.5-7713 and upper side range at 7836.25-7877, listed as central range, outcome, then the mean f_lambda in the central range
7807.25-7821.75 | -0.7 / 11.3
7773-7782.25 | -0.3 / 10.9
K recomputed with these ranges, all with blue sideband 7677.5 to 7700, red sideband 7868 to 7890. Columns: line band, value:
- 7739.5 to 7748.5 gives -0.035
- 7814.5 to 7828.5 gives -0.028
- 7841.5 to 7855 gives 0.010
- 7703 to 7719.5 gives 0.015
